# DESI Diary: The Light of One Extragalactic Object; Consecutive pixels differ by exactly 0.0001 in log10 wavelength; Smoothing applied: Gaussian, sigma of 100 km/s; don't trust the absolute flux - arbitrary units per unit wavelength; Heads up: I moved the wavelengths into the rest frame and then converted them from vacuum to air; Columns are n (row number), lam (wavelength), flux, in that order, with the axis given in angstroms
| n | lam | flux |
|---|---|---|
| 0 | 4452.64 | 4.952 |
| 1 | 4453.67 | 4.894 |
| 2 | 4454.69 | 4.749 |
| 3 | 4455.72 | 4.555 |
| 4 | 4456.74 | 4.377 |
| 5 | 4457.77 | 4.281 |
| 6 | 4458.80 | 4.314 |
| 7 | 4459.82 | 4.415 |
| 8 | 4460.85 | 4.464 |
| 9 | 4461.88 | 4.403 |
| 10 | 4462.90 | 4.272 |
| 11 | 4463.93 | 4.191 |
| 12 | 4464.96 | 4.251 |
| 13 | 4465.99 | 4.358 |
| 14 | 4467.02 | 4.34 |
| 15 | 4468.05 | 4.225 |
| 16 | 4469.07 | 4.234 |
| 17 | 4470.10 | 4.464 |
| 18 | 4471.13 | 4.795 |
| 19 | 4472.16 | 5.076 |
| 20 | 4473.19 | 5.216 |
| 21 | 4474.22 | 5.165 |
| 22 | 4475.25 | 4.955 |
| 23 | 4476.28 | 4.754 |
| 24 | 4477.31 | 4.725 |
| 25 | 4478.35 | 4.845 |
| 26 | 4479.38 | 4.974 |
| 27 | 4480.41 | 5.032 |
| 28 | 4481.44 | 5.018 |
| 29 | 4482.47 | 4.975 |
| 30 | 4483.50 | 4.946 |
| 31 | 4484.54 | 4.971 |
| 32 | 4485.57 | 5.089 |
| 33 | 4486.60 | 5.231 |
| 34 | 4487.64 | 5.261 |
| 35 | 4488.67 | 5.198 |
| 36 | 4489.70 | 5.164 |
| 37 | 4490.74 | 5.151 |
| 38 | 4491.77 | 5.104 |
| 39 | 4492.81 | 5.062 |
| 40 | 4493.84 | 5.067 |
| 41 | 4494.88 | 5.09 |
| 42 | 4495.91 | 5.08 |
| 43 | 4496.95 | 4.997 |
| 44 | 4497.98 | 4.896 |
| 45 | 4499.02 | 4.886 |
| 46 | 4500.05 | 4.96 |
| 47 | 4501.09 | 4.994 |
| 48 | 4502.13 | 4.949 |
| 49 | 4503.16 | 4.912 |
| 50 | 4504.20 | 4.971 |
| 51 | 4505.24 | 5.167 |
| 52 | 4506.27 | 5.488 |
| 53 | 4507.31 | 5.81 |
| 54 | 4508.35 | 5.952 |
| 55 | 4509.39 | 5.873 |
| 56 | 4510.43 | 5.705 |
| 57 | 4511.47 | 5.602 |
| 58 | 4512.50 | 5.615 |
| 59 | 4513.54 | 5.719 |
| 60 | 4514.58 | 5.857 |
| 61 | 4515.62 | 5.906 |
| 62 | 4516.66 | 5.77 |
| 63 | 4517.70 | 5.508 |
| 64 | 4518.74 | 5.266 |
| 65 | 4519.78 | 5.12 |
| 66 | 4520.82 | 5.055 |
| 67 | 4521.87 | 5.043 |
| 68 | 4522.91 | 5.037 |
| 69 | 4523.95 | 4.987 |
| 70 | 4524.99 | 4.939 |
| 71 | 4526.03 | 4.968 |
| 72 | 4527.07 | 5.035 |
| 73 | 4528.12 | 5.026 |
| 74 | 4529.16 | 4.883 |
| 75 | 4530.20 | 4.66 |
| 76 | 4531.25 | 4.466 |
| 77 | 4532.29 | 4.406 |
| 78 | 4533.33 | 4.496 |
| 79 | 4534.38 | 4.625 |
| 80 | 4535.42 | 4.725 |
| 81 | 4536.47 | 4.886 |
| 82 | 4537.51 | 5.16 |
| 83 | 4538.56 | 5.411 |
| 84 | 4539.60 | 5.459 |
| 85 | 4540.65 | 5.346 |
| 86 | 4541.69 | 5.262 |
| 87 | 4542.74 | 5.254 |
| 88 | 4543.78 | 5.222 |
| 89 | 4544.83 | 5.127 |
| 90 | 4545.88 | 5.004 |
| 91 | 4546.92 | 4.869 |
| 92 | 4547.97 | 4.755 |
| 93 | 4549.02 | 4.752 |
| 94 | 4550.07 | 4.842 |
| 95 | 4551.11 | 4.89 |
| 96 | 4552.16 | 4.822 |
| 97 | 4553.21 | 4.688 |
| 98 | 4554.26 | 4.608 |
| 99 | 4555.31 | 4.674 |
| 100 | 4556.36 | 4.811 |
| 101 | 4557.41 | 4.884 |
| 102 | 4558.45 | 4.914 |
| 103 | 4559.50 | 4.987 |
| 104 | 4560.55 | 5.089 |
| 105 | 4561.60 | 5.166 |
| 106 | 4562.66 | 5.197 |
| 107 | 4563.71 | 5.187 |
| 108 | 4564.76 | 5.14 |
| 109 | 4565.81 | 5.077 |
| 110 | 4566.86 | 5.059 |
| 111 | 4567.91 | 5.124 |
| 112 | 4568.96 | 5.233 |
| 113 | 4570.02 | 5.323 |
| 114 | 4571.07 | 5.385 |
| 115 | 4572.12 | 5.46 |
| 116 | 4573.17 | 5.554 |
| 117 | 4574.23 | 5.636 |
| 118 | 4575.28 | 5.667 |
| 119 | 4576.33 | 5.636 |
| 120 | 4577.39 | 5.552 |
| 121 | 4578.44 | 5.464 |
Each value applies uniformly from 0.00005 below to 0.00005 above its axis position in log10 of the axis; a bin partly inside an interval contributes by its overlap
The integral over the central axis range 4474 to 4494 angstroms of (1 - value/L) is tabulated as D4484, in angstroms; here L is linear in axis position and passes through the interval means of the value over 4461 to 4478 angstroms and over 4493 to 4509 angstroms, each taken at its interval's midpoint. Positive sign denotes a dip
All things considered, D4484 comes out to -0.76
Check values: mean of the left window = 4.59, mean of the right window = 5.15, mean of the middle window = 5.03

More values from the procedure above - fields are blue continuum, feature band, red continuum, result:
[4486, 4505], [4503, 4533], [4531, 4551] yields -1.5 angstroms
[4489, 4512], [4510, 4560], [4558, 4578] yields 1.8 angstroms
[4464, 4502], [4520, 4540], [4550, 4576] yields 0.4 angstroms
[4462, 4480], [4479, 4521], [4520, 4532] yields -4.2 angstroms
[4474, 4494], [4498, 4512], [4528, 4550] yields -0.9 angstroms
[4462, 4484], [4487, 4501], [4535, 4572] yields -0.8 angstroms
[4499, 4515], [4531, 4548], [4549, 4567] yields 0.4 angstroms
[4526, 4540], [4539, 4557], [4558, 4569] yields 0.0 angstroms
